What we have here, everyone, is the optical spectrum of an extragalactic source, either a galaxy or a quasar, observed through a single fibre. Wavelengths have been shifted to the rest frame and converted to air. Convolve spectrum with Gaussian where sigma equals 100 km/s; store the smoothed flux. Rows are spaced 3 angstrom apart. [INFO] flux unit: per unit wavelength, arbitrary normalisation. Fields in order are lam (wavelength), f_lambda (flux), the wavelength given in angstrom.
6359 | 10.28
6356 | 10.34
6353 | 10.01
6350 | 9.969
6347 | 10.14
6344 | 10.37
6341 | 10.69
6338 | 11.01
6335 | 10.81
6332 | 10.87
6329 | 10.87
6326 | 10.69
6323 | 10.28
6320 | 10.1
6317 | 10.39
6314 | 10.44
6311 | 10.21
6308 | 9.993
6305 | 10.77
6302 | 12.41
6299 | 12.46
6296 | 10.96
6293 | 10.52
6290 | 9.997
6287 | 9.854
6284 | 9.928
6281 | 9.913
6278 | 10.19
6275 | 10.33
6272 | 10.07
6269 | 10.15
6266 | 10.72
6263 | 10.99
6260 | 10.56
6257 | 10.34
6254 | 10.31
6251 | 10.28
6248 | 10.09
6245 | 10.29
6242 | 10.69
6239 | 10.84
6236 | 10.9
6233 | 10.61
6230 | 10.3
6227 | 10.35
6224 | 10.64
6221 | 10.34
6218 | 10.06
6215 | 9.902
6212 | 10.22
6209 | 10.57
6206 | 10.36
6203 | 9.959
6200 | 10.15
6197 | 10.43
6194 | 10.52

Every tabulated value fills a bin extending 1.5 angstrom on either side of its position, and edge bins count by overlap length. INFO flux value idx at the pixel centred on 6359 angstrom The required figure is 10.28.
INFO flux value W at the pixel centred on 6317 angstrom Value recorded 10.39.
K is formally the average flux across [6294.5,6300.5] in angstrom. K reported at 11.7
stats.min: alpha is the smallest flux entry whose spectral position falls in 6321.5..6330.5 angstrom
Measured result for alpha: 10.28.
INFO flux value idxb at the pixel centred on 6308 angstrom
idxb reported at 9.993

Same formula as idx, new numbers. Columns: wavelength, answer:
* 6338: 11.01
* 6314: 10.44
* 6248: 10.09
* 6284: 9.928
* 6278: 10.19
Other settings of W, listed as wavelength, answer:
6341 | 10.69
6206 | 10.36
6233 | 10.61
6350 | 9.969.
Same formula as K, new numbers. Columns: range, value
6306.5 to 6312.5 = 10.1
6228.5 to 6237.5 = 10.6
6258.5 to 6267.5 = 10.8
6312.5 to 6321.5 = 10.3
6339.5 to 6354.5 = 10.2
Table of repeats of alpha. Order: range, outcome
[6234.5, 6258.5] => 10.09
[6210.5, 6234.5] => 9.902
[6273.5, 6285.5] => 9.913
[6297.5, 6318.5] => 9.993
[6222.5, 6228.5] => 10.35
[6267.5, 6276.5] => 10.07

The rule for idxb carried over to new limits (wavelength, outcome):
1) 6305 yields 10.77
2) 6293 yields 10.52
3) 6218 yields 10.06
